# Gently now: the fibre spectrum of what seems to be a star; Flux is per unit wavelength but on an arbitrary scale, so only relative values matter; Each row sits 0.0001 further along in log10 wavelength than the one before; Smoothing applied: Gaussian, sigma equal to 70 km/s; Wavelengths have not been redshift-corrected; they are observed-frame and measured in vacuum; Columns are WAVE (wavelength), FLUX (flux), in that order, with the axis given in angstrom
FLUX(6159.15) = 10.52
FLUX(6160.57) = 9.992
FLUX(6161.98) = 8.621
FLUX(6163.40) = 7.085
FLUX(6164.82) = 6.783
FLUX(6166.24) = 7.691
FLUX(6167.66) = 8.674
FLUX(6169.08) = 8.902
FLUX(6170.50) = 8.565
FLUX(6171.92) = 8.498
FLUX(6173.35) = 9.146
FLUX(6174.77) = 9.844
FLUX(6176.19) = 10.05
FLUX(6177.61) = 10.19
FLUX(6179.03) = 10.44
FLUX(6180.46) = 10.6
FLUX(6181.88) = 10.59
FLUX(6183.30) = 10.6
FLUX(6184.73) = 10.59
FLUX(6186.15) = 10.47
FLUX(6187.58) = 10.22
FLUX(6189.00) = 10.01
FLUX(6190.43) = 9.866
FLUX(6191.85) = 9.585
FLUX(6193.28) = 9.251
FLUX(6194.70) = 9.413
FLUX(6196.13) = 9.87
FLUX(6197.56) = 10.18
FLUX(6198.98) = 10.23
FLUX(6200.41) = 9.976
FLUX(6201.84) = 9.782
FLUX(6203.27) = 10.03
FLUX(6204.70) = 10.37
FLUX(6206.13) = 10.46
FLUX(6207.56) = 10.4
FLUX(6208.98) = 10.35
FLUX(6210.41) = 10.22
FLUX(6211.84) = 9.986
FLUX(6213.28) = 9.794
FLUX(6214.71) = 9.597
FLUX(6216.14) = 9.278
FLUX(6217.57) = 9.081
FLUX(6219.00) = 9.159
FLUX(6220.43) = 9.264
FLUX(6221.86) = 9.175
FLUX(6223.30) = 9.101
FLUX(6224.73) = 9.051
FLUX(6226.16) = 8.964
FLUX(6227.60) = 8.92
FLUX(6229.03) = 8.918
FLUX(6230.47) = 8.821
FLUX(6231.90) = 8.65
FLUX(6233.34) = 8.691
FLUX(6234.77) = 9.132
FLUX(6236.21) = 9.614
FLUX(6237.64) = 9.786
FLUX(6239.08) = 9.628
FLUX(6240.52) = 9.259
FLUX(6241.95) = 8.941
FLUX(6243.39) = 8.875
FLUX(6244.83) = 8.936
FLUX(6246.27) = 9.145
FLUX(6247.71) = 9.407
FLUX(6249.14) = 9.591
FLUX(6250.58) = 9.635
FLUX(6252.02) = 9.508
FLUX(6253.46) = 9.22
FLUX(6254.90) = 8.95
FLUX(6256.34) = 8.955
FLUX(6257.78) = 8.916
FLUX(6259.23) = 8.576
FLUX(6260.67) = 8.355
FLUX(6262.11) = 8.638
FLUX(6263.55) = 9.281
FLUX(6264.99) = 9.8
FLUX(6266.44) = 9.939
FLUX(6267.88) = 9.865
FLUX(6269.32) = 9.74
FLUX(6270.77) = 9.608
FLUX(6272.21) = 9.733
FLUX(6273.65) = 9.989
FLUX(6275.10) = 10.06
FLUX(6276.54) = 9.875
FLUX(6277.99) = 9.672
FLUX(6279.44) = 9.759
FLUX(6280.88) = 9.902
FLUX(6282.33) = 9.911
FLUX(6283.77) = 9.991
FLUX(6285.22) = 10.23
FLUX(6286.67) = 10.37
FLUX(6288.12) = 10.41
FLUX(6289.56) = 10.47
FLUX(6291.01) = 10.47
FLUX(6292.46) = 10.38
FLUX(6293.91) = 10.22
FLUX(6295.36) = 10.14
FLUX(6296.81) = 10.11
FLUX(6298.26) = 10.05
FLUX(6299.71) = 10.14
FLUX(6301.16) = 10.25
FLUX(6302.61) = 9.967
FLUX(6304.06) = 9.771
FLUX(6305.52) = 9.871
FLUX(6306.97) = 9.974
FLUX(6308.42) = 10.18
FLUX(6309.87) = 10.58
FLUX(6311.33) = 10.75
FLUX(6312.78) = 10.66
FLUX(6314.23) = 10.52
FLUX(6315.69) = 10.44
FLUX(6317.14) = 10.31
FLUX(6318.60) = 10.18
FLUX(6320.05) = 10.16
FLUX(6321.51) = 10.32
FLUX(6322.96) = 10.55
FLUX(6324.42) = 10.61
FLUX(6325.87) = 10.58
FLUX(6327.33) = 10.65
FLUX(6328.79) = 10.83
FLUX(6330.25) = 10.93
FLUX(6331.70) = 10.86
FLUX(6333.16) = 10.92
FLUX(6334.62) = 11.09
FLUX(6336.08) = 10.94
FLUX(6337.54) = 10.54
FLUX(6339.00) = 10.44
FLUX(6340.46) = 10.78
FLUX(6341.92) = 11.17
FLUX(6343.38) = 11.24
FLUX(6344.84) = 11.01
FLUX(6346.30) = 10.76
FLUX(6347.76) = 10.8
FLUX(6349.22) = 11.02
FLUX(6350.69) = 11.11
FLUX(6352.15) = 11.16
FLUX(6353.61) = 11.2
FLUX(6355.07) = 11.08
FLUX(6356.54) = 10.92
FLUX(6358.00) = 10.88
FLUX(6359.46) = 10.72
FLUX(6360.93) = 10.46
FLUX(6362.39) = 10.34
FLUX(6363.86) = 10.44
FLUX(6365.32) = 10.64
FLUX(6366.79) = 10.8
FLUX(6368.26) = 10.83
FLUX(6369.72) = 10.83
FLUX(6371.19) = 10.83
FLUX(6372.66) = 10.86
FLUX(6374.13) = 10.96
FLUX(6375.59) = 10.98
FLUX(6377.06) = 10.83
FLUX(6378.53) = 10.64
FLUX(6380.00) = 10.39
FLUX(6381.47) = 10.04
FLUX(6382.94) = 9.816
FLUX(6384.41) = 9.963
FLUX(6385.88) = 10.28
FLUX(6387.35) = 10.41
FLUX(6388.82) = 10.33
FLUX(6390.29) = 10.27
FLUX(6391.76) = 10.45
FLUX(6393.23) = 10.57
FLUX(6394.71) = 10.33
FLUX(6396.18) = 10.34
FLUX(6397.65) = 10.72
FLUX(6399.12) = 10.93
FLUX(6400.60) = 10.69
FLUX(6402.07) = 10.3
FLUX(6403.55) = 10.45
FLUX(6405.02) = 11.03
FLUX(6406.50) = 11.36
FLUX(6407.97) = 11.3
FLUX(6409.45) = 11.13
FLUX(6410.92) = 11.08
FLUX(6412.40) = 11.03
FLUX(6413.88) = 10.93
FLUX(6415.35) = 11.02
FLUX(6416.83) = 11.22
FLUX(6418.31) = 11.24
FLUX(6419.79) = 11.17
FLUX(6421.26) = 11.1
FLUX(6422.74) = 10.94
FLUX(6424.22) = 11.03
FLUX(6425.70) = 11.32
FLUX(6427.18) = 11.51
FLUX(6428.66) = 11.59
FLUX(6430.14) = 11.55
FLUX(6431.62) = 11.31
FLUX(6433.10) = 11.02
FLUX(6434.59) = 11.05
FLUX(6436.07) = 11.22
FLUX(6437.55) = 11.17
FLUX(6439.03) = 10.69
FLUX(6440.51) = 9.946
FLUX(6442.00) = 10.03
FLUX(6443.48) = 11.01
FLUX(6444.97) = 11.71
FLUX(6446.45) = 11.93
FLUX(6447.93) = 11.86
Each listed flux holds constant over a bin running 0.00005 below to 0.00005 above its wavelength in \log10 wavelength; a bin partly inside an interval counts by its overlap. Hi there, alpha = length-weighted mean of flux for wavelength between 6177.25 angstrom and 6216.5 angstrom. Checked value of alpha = 10.1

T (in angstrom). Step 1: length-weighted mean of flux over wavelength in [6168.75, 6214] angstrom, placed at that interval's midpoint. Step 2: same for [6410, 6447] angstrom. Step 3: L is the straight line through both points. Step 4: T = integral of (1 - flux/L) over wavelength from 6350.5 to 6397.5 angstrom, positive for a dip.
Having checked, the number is 1.0 angstrom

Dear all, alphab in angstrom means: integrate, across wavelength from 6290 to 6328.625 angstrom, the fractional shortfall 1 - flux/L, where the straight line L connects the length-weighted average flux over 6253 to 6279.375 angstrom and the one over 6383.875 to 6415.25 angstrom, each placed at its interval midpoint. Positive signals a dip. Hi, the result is -1.9 angstrom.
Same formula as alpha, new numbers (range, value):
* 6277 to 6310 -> 10.1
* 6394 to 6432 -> 11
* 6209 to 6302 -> 9.54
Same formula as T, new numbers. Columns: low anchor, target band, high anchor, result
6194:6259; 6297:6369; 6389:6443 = -2.4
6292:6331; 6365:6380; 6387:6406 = -0.5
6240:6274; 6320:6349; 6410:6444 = -2.0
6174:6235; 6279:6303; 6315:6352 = 0.6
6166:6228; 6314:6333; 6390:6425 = -0.3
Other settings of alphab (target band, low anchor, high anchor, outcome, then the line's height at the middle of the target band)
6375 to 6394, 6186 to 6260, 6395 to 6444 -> 0.6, 10.7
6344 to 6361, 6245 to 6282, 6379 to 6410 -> -1.3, 10.2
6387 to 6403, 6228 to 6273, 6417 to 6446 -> 0.3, 10.7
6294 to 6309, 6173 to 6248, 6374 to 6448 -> 0.2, 10.2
